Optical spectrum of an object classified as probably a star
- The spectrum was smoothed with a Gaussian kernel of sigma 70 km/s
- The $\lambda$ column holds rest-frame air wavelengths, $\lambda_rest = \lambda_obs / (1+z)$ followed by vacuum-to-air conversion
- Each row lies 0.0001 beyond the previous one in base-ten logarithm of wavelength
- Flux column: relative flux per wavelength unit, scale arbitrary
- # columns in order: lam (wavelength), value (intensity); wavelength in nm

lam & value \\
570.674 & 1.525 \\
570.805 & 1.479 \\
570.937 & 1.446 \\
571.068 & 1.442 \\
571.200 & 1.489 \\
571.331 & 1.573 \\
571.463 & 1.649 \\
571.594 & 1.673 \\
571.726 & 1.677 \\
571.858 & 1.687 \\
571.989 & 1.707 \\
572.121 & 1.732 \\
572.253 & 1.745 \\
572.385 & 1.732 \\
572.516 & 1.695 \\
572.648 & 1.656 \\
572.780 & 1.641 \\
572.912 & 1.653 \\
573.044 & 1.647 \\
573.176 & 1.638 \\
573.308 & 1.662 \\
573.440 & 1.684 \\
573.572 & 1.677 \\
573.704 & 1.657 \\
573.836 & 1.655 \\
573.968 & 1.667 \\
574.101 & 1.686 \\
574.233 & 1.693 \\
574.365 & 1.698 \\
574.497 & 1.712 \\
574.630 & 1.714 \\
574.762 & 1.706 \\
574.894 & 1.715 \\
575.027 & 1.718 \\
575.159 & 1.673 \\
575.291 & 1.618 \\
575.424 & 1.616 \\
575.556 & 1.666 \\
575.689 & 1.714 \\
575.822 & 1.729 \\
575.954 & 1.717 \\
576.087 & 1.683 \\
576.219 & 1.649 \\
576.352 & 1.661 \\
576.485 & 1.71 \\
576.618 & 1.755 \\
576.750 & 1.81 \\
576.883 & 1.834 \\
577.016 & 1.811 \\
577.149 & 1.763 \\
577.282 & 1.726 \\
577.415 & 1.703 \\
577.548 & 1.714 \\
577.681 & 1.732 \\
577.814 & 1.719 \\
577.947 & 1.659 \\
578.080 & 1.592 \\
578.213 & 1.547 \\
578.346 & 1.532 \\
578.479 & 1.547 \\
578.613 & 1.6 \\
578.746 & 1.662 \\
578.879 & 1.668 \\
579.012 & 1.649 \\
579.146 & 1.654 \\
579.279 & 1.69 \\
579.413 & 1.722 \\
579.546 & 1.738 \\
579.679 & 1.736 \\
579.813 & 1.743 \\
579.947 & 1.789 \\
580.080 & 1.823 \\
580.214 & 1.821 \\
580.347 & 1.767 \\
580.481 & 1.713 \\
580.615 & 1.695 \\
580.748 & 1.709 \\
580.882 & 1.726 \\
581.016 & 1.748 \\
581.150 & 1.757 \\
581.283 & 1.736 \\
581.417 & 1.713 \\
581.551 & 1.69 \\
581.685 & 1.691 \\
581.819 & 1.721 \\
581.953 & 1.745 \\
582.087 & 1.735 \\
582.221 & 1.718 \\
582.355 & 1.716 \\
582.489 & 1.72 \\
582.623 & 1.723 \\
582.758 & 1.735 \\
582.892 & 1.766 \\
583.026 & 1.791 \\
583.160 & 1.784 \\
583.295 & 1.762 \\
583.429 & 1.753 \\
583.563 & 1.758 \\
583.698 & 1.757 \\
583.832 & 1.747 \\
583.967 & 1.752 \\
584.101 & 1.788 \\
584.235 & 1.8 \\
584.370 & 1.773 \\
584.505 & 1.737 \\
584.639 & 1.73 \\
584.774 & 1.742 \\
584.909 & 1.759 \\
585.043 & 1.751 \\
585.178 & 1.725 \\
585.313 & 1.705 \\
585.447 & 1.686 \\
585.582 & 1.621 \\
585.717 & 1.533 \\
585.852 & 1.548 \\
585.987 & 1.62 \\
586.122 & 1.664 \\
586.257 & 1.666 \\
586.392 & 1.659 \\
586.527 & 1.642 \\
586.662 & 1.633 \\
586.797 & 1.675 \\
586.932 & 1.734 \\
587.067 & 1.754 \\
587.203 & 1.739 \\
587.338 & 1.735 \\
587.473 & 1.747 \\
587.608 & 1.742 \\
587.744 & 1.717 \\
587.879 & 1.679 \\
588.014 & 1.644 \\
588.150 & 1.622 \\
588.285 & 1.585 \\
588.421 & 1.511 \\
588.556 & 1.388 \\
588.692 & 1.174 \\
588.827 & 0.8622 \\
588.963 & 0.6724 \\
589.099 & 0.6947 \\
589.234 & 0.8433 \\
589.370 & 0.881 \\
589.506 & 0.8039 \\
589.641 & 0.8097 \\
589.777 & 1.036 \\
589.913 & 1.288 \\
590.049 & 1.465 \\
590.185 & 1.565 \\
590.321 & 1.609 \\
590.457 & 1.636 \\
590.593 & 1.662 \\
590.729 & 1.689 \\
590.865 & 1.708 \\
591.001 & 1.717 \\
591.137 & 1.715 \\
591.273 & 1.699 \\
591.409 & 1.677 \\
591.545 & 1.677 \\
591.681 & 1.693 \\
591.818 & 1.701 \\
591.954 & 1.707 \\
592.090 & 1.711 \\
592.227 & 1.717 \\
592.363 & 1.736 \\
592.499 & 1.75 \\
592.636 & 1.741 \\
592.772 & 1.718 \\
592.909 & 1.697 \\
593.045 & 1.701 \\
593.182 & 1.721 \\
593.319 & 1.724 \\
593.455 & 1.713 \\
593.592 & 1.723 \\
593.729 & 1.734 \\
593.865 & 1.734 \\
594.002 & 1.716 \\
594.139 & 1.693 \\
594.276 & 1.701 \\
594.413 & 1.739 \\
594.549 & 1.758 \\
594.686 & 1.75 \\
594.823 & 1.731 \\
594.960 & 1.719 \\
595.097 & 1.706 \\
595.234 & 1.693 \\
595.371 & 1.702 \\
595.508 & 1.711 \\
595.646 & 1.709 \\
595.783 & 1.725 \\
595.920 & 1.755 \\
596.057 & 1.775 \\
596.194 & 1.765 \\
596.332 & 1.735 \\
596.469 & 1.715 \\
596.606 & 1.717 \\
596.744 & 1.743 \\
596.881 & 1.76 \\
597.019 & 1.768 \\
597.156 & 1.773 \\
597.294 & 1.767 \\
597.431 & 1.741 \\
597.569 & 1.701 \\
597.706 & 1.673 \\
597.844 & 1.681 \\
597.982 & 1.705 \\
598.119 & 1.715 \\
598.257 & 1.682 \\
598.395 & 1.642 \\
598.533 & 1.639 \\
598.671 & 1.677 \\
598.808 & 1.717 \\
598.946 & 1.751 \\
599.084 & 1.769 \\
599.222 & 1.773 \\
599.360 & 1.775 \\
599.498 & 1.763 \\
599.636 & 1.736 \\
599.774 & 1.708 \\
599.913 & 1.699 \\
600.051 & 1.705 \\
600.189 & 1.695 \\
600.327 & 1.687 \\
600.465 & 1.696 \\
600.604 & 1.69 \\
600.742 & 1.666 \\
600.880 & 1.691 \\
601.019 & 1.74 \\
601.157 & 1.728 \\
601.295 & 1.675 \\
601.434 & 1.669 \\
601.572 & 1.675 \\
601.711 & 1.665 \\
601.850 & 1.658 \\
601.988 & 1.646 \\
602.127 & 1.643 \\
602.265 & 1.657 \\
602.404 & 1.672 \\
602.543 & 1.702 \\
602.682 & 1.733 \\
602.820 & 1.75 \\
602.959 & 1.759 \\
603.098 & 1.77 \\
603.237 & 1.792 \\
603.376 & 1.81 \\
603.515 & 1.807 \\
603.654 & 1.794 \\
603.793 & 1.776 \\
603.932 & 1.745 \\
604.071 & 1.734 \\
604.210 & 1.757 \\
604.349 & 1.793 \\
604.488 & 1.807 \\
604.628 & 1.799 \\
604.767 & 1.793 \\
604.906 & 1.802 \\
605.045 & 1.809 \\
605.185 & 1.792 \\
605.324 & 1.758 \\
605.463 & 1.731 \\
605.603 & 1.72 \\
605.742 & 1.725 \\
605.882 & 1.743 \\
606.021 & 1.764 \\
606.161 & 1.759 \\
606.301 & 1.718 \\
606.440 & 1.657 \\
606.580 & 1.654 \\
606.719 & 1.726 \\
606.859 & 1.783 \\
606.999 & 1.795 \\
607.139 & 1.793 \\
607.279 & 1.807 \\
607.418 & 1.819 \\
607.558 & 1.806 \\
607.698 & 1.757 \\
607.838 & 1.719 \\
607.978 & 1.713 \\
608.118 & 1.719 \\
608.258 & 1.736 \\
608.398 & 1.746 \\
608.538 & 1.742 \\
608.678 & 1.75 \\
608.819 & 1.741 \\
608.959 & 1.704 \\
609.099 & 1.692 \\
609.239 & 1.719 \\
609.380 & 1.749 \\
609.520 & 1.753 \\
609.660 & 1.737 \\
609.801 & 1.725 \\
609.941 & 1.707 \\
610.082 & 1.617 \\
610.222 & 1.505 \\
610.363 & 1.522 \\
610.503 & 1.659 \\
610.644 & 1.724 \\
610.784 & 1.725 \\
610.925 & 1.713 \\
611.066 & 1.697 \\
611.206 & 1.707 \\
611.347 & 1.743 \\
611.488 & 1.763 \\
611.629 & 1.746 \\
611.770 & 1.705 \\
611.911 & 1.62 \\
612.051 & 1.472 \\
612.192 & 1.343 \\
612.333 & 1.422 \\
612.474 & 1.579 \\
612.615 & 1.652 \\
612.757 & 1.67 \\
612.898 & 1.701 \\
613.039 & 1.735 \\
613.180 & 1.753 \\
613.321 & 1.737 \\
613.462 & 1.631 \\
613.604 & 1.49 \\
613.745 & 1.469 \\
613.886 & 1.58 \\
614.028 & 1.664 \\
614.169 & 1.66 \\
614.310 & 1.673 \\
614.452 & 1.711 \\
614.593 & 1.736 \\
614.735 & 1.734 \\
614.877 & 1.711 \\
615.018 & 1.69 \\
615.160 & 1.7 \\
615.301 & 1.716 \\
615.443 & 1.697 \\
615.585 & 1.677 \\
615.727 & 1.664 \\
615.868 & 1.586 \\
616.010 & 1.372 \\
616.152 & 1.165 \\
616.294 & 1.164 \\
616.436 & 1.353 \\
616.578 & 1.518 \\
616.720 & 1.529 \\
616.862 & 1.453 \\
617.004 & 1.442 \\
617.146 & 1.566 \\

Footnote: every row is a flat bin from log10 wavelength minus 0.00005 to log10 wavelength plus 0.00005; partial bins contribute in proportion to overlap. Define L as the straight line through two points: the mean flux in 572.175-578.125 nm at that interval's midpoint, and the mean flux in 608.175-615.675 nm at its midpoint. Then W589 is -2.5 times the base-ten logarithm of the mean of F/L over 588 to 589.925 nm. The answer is 0.46 mag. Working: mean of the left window 1.7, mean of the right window 1.67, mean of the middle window 1.1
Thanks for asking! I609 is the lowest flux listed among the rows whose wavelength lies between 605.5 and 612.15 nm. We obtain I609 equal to 1.472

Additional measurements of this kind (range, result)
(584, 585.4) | 1.705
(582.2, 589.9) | 0.6724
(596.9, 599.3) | 1.639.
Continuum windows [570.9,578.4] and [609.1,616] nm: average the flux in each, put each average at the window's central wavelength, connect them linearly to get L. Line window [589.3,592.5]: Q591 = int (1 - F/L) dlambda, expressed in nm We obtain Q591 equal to 0.280 nm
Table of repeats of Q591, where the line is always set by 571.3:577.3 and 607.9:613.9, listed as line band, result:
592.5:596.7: -0.12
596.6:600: -0.10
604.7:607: -0.11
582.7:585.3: -0.11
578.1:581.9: -0.02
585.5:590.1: 0.71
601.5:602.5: 0.01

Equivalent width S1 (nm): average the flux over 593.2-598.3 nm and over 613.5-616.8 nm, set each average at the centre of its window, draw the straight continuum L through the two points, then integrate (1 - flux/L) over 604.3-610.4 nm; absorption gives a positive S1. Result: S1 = -0.38 nm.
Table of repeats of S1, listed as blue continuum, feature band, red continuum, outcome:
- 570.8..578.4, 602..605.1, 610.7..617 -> -0.25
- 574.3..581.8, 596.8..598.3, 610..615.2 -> -0.05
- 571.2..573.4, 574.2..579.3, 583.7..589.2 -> -0.13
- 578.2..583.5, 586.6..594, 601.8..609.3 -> 0.81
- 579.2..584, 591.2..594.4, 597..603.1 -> 0.01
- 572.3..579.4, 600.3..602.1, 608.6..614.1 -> -0.02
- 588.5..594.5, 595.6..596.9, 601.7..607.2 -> -0.12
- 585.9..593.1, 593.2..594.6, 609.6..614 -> -0.16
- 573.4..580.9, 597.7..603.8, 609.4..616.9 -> -0.24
